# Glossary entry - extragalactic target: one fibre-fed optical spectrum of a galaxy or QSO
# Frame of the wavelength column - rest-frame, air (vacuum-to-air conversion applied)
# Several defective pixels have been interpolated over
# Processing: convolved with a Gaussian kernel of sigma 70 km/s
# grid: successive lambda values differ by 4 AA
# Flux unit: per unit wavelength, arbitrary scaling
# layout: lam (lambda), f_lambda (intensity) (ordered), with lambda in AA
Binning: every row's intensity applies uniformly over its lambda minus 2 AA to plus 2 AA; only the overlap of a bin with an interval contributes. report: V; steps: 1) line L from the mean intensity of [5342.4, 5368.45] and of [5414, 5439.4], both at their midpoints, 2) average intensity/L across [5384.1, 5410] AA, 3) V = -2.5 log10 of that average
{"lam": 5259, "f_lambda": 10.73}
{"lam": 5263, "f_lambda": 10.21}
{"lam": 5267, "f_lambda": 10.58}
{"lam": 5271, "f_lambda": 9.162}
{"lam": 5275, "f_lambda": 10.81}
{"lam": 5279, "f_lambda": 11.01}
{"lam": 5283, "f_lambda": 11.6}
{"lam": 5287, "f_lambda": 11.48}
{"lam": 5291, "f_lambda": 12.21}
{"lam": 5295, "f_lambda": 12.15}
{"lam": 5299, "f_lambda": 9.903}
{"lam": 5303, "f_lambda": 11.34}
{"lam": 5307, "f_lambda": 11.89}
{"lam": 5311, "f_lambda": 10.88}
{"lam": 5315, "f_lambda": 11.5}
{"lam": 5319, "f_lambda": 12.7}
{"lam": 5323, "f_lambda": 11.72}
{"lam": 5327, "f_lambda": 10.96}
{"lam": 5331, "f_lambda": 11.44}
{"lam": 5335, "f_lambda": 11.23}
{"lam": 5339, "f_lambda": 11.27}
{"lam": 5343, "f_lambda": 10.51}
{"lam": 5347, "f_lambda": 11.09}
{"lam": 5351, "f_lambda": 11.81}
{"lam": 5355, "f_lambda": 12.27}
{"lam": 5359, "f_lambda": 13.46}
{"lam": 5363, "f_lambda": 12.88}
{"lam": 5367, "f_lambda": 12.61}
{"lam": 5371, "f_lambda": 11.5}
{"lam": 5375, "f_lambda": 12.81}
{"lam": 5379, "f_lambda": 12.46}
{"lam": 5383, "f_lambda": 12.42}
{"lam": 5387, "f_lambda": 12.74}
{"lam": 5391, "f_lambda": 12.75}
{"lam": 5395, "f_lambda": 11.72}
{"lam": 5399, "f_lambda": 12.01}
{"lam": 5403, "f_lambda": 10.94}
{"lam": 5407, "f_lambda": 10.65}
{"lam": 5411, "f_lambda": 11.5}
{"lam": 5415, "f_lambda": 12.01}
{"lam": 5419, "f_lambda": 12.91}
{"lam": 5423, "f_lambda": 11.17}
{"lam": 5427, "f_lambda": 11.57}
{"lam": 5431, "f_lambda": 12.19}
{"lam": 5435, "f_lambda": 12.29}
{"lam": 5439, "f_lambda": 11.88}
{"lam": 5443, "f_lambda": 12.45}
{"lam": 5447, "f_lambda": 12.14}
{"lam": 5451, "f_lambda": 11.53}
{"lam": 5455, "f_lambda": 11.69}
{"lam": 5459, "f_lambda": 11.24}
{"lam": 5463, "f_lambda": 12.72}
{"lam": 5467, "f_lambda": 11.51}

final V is 0.02 mag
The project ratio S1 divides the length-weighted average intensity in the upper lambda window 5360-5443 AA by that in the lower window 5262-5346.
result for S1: 1.1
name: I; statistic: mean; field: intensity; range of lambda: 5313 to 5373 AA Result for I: 11.8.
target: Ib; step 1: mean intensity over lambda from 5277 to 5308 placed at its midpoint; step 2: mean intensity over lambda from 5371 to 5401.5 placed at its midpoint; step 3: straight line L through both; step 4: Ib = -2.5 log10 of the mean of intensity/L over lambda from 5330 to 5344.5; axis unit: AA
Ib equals 0.07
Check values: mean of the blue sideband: 11.4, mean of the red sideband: 12.3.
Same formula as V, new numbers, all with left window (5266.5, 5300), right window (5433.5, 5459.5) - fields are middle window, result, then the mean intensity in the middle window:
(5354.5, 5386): -0.096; 12.6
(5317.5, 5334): -0.036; 11.6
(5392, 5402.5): -0.015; 11.8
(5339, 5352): 0.026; 11.1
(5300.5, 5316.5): -0.017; 11.4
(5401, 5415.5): 0.049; 11.2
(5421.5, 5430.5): 0.027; 11.5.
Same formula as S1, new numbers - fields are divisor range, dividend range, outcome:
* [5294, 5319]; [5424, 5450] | 1.06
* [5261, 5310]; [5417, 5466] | 1.09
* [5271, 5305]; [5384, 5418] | 1.06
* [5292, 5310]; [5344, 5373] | 1.07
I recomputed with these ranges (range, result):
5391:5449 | 11.8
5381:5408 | 11.9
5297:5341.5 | 11.3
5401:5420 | 11.5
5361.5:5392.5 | 12.5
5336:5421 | 12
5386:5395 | 12.5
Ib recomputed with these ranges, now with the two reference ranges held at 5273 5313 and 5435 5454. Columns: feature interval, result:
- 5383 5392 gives -0.08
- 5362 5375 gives -0.06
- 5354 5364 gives -0.12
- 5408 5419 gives 0.00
